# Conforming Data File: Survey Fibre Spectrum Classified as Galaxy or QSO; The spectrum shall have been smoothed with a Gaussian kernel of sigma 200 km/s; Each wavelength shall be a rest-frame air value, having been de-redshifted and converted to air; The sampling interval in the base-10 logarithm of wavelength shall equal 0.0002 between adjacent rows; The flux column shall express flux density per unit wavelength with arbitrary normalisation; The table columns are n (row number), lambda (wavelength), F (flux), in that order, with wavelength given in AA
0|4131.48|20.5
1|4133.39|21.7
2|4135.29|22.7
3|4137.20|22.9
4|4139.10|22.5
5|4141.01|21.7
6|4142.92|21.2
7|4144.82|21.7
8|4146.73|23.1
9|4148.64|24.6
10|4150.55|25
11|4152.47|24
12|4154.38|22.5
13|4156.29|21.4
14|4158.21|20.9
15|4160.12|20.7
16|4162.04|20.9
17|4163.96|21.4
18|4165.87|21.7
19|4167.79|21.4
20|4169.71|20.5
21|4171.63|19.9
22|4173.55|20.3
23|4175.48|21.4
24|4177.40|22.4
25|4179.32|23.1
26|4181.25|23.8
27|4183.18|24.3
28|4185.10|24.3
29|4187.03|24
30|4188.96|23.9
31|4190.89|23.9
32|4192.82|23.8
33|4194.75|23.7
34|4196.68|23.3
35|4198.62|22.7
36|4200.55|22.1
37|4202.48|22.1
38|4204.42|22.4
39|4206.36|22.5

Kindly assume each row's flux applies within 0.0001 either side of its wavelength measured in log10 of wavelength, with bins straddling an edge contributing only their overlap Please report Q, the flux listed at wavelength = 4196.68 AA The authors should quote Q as 23.3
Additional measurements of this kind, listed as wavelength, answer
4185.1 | 24.3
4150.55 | 25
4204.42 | 22.4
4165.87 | 21.7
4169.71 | 20.5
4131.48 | 20.5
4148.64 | 24.6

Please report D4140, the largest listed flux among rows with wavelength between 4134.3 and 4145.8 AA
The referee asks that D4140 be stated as 22.9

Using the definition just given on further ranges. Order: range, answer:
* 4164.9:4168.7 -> 21.7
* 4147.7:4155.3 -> 25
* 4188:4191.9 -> 23.9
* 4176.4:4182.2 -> 23.8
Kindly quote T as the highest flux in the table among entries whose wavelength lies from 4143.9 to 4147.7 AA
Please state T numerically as 23.1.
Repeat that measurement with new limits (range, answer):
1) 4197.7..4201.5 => 22.7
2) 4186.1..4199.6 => 24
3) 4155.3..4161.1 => 21.4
